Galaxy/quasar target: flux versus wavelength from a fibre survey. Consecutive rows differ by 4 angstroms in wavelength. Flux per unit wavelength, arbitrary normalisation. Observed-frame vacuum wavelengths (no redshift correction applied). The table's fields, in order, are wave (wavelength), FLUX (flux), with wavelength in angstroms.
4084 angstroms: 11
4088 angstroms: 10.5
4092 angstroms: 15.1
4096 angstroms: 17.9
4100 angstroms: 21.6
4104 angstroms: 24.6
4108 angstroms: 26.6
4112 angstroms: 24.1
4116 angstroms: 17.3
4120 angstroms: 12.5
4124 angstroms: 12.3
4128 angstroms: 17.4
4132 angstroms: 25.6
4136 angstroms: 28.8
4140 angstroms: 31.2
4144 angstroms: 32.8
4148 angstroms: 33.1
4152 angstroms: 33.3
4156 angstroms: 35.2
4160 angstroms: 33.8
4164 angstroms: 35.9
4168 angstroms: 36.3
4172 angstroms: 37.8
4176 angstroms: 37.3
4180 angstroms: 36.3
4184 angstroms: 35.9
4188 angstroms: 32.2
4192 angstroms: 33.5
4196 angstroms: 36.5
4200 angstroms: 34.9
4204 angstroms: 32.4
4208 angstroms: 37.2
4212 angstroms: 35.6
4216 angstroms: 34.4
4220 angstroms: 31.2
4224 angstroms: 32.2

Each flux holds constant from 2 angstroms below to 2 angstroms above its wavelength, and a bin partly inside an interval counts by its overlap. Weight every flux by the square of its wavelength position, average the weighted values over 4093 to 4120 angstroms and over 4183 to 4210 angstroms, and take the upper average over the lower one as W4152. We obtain 1.72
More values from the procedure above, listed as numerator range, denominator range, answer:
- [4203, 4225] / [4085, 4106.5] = 2.02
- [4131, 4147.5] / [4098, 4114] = 1.27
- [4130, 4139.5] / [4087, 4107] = 1.51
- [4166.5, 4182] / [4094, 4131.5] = 1.94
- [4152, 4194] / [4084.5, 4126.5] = 2.03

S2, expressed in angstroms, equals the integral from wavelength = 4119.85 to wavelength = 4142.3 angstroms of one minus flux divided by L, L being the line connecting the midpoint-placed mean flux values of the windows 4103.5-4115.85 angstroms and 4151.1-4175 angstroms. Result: 5.3 angstroms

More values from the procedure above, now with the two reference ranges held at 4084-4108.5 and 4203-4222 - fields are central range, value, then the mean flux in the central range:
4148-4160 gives -3.6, 34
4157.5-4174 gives -4.8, 35.9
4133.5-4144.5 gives -2.9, 30.4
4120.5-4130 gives 3.3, 14.5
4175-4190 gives -2.6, 35.3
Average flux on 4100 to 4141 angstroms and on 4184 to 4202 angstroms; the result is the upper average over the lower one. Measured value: 1.58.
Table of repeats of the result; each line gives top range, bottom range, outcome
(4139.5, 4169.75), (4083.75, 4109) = 1.86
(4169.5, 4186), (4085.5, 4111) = 1.90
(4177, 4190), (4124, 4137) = 1.61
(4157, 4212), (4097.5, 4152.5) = 1.47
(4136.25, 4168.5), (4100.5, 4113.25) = 1.36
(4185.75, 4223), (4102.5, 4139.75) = 1.59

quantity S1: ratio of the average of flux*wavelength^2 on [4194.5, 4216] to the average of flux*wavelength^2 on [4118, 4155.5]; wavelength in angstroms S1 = 1.42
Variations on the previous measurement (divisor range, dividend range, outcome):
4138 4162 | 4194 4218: 1.09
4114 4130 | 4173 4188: 2.49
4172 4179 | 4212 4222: 0.91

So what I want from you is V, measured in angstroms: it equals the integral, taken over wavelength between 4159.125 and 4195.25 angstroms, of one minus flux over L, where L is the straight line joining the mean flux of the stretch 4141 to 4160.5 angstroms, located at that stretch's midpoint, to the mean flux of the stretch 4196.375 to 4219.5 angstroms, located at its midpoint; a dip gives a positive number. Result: -1.5 angstroms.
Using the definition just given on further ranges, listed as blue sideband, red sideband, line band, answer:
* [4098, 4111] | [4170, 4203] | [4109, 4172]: 4.20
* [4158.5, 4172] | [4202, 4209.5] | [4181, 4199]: 0.22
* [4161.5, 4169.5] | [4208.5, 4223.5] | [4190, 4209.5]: -0.15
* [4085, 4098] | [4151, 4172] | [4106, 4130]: 3.51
